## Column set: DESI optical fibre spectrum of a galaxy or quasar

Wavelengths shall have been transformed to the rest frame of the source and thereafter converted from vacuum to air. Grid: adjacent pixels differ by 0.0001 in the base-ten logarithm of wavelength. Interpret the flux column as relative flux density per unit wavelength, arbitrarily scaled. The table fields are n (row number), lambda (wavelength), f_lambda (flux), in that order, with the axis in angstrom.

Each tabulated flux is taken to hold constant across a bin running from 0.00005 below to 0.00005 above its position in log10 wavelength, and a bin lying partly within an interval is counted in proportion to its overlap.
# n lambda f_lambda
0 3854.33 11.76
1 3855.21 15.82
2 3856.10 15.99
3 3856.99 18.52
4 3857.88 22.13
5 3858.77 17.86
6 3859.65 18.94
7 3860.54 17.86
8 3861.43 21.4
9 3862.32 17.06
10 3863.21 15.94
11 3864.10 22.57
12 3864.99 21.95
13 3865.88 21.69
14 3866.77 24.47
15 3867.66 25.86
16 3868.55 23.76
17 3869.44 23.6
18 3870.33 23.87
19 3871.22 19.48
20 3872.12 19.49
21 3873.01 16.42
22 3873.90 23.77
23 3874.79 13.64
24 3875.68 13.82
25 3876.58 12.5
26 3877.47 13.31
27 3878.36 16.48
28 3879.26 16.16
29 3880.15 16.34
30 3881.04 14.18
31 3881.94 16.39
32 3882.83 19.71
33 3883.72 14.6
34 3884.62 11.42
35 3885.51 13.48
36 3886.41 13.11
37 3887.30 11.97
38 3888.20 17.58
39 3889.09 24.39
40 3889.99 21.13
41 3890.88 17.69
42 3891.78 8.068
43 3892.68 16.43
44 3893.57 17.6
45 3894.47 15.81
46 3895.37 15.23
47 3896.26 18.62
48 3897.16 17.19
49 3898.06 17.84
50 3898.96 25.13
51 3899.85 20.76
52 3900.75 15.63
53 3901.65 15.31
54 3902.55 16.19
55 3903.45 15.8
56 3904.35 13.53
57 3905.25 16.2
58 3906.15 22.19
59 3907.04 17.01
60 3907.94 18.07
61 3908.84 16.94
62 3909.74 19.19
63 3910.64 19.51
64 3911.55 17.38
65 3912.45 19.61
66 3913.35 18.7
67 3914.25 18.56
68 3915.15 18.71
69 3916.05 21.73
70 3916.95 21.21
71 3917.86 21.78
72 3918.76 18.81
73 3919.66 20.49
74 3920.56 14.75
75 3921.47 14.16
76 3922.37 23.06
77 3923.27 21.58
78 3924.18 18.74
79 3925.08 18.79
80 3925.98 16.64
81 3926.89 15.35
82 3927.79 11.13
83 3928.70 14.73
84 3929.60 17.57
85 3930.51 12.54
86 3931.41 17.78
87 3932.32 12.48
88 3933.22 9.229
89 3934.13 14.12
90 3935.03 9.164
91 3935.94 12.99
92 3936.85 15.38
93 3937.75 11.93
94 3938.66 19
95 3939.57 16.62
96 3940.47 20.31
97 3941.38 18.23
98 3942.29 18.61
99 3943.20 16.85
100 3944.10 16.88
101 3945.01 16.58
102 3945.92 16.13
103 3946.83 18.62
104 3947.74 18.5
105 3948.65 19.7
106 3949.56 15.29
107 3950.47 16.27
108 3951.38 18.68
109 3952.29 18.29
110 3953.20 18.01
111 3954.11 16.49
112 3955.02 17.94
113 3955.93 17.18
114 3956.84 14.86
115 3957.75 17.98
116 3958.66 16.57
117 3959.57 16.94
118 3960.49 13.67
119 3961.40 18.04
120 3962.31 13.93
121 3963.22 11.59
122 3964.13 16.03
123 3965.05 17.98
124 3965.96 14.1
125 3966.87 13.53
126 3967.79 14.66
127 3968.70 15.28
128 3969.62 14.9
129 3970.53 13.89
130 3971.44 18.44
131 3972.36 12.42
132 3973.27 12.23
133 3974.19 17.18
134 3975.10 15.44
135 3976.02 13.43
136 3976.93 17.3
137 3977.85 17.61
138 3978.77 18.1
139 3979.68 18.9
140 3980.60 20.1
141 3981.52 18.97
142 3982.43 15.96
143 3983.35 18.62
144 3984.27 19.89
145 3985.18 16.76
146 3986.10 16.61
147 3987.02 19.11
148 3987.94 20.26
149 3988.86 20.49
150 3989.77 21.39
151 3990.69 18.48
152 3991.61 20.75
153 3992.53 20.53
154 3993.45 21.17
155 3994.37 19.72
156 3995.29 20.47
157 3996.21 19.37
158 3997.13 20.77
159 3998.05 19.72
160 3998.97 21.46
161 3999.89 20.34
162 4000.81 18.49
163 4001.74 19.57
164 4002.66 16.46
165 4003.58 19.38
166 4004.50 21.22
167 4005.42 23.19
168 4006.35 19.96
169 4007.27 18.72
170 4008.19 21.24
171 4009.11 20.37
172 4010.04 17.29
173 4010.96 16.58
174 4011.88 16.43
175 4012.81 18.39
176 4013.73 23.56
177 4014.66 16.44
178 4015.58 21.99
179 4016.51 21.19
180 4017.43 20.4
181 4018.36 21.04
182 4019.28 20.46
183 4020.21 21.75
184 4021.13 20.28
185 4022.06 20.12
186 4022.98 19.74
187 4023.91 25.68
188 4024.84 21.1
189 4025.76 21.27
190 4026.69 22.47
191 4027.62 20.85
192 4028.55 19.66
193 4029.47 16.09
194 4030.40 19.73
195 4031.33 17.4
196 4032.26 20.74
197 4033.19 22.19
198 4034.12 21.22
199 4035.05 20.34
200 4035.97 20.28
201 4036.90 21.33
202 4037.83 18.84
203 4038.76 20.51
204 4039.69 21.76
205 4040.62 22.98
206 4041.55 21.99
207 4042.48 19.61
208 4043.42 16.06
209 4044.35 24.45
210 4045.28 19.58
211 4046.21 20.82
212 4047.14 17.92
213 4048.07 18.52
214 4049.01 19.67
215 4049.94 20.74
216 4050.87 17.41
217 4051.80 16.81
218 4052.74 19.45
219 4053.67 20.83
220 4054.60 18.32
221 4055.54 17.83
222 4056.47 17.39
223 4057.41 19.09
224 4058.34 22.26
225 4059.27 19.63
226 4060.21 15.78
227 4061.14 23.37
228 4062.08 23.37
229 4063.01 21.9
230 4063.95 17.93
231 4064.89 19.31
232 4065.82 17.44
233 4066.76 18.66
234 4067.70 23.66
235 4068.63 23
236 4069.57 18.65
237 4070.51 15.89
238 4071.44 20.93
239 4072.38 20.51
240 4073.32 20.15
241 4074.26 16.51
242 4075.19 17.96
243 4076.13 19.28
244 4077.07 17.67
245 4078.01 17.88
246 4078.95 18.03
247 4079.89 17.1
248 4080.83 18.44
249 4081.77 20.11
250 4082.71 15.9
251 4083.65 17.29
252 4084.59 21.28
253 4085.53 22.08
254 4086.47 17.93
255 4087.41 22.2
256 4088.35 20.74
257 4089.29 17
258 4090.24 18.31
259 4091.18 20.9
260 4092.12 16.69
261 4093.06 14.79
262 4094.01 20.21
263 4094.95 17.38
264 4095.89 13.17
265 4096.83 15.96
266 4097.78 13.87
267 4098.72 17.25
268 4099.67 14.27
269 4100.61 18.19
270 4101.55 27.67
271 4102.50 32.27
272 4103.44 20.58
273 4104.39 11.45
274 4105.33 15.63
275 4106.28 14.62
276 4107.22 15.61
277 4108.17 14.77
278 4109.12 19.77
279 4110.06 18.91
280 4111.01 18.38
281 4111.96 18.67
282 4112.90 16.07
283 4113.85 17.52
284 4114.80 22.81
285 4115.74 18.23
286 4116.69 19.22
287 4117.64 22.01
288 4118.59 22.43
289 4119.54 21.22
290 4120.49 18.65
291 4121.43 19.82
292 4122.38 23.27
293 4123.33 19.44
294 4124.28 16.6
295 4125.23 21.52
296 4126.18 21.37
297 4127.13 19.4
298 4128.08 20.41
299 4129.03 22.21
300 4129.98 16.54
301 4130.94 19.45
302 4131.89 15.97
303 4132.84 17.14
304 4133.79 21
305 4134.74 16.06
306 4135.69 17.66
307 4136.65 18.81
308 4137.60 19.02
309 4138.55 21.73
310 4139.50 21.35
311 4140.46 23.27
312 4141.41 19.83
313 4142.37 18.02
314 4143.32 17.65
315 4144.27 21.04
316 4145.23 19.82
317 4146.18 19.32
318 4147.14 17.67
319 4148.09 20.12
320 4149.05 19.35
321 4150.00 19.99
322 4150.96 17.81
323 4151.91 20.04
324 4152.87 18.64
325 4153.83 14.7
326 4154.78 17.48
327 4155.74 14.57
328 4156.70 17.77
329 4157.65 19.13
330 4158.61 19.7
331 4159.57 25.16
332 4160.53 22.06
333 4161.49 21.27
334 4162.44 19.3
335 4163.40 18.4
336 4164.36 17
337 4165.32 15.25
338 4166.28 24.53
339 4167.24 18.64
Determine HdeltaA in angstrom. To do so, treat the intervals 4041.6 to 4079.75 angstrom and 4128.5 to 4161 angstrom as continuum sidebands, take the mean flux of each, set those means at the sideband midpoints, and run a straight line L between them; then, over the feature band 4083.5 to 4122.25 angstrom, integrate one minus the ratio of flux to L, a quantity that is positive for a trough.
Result 1.02 angstrom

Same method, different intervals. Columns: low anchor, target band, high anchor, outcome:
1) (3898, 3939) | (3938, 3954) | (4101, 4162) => -0.28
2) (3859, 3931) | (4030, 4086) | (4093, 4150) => -2.77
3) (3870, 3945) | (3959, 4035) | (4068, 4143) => -3.52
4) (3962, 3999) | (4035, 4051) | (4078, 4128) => -1.82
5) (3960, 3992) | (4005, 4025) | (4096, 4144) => -3.32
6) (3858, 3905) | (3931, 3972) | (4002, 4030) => 6.49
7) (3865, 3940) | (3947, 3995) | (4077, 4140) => 1.78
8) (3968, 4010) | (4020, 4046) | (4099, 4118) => -2.81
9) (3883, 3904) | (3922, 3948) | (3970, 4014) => 1.95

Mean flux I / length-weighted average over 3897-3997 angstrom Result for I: 17.2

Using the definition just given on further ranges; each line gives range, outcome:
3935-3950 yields 16.7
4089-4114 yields 17.8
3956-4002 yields 17.5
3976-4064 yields 19.8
